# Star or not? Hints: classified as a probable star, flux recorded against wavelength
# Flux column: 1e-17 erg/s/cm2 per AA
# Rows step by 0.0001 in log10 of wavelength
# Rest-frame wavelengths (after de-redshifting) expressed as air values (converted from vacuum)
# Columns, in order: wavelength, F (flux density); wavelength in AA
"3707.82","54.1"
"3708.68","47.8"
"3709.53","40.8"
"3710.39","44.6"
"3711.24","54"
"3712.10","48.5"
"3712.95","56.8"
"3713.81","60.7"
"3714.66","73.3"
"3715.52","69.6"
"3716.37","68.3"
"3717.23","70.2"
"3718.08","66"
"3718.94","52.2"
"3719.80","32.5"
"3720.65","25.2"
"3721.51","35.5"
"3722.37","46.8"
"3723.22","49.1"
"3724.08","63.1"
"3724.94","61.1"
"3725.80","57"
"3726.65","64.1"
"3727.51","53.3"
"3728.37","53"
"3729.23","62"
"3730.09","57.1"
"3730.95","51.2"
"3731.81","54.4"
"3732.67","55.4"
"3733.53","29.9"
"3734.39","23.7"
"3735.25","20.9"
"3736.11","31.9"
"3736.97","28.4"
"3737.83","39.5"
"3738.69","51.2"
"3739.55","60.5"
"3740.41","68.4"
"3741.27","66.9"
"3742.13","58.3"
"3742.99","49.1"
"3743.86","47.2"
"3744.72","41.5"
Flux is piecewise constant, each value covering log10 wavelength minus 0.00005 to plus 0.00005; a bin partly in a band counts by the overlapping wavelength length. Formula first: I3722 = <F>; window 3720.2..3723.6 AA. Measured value 39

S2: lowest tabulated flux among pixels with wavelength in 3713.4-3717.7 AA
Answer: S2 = 60.7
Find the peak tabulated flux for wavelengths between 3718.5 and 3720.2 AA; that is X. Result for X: 52.2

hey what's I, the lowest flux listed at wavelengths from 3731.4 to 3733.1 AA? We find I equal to 54.4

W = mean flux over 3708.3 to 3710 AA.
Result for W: 44.2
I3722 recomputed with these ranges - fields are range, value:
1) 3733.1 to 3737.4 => 27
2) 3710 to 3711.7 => 49.4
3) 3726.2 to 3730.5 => 57.9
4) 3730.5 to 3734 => 47.5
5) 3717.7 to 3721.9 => 42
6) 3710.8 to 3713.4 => 53.1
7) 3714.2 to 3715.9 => 71.3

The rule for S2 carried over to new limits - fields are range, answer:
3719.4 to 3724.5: 25.2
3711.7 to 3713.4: 48.5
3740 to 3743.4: 49.1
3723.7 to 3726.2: 57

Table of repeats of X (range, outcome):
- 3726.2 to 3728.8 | 64.1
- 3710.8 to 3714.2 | 60.7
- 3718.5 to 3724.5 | 63.1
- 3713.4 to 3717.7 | 73.3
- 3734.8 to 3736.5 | 31.9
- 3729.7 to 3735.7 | 57.1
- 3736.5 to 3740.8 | 68.4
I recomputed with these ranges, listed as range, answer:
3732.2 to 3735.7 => 20.9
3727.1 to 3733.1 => 51.2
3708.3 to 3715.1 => 40.8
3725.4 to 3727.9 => 53.3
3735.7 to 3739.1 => 28.4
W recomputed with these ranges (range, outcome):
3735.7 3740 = 42.5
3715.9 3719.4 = 64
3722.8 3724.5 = 56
